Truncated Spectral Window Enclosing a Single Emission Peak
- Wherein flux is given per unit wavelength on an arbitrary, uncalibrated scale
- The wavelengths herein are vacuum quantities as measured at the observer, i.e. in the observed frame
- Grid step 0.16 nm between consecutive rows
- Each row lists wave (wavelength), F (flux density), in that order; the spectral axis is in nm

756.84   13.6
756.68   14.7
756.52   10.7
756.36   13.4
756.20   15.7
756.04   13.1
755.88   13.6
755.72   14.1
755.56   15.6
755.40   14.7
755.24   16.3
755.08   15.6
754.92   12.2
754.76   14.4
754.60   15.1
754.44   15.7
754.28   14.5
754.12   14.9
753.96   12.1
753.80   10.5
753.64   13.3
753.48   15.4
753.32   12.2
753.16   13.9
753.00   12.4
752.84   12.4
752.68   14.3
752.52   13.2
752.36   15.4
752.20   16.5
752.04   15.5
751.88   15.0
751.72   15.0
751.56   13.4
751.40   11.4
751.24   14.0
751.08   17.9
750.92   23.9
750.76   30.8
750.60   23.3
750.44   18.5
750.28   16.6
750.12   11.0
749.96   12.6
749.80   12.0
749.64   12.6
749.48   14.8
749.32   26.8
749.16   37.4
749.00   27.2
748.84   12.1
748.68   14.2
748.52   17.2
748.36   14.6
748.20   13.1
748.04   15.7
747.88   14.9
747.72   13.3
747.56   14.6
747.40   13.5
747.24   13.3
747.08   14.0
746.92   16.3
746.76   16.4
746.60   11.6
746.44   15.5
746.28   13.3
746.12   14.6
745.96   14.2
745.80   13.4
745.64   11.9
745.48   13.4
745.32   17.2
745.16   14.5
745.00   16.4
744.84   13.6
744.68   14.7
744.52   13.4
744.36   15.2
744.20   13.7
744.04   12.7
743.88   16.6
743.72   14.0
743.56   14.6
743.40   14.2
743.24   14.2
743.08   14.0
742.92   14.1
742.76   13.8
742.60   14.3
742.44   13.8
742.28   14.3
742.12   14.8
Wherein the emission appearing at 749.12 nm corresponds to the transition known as [S II] 6716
